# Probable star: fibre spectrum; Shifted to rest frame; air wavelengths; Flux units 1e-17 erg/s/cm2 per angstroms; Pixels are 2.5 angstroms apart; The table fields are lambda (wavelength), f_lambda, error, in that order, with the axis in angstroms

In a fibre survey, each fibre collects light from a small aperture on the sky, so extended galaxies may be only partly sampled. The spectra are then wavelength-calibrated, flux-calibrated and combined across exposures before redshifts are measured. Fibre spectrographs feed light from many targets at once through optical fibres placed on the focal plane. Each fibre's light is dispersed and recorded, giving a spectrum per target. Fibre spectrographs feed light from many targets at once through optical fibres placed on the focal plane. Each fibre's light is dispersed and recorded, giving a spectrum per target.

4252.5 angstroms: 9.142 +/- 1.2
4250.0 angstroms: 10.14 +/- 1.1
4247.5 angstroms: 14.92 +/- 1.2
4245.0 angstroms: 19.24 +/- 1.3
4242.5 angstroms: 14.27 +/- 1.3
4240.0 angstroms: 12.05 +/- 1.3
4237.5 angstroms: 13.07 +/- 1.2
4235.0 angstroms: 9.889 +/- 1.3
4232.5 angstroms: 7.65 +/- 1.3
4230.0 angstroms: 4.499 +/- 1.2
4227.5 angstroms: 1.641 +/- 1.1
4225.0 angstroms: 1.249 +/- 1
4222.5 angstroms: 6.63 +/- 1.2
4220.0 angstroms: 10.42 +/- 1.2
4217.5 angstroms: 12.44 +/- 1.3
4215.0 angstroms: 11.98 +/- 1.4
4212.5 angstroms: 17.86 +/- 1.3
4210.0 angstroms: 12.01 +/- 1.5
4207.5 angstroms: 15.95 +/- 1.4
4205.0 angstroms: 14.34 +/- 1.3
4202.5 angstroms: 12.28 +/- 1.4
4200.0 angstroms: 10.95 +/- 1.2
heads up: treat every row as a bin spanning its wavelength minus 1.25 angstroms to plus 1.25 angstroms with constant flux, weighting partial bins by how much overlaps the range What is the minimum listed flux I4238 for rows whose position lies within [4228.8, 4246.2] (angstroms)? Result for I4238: 4.499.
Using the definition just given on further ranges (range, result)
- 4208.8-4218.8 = 11.98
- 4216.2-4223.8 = 6.63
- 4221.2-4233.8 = 1.249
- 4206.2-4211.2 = 12.01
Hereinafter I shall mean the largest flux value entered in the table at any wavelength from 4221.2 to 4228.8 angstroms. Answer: 6.63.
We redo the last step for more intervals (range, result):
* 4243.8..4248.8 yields 19.24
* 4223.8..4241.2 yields 13.07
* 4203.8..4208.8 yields 15.95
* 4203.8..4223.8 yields 17.86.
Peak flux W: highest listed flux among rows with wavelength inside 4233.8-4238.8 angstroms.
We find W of 13.07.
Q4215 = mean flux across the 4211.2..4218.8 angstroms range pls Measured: 14.1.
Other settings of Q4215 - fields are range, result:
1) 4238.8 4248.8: 15.1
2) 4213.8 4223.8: 10.3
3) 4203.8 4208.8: 15.1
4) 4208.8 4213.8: 14.9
